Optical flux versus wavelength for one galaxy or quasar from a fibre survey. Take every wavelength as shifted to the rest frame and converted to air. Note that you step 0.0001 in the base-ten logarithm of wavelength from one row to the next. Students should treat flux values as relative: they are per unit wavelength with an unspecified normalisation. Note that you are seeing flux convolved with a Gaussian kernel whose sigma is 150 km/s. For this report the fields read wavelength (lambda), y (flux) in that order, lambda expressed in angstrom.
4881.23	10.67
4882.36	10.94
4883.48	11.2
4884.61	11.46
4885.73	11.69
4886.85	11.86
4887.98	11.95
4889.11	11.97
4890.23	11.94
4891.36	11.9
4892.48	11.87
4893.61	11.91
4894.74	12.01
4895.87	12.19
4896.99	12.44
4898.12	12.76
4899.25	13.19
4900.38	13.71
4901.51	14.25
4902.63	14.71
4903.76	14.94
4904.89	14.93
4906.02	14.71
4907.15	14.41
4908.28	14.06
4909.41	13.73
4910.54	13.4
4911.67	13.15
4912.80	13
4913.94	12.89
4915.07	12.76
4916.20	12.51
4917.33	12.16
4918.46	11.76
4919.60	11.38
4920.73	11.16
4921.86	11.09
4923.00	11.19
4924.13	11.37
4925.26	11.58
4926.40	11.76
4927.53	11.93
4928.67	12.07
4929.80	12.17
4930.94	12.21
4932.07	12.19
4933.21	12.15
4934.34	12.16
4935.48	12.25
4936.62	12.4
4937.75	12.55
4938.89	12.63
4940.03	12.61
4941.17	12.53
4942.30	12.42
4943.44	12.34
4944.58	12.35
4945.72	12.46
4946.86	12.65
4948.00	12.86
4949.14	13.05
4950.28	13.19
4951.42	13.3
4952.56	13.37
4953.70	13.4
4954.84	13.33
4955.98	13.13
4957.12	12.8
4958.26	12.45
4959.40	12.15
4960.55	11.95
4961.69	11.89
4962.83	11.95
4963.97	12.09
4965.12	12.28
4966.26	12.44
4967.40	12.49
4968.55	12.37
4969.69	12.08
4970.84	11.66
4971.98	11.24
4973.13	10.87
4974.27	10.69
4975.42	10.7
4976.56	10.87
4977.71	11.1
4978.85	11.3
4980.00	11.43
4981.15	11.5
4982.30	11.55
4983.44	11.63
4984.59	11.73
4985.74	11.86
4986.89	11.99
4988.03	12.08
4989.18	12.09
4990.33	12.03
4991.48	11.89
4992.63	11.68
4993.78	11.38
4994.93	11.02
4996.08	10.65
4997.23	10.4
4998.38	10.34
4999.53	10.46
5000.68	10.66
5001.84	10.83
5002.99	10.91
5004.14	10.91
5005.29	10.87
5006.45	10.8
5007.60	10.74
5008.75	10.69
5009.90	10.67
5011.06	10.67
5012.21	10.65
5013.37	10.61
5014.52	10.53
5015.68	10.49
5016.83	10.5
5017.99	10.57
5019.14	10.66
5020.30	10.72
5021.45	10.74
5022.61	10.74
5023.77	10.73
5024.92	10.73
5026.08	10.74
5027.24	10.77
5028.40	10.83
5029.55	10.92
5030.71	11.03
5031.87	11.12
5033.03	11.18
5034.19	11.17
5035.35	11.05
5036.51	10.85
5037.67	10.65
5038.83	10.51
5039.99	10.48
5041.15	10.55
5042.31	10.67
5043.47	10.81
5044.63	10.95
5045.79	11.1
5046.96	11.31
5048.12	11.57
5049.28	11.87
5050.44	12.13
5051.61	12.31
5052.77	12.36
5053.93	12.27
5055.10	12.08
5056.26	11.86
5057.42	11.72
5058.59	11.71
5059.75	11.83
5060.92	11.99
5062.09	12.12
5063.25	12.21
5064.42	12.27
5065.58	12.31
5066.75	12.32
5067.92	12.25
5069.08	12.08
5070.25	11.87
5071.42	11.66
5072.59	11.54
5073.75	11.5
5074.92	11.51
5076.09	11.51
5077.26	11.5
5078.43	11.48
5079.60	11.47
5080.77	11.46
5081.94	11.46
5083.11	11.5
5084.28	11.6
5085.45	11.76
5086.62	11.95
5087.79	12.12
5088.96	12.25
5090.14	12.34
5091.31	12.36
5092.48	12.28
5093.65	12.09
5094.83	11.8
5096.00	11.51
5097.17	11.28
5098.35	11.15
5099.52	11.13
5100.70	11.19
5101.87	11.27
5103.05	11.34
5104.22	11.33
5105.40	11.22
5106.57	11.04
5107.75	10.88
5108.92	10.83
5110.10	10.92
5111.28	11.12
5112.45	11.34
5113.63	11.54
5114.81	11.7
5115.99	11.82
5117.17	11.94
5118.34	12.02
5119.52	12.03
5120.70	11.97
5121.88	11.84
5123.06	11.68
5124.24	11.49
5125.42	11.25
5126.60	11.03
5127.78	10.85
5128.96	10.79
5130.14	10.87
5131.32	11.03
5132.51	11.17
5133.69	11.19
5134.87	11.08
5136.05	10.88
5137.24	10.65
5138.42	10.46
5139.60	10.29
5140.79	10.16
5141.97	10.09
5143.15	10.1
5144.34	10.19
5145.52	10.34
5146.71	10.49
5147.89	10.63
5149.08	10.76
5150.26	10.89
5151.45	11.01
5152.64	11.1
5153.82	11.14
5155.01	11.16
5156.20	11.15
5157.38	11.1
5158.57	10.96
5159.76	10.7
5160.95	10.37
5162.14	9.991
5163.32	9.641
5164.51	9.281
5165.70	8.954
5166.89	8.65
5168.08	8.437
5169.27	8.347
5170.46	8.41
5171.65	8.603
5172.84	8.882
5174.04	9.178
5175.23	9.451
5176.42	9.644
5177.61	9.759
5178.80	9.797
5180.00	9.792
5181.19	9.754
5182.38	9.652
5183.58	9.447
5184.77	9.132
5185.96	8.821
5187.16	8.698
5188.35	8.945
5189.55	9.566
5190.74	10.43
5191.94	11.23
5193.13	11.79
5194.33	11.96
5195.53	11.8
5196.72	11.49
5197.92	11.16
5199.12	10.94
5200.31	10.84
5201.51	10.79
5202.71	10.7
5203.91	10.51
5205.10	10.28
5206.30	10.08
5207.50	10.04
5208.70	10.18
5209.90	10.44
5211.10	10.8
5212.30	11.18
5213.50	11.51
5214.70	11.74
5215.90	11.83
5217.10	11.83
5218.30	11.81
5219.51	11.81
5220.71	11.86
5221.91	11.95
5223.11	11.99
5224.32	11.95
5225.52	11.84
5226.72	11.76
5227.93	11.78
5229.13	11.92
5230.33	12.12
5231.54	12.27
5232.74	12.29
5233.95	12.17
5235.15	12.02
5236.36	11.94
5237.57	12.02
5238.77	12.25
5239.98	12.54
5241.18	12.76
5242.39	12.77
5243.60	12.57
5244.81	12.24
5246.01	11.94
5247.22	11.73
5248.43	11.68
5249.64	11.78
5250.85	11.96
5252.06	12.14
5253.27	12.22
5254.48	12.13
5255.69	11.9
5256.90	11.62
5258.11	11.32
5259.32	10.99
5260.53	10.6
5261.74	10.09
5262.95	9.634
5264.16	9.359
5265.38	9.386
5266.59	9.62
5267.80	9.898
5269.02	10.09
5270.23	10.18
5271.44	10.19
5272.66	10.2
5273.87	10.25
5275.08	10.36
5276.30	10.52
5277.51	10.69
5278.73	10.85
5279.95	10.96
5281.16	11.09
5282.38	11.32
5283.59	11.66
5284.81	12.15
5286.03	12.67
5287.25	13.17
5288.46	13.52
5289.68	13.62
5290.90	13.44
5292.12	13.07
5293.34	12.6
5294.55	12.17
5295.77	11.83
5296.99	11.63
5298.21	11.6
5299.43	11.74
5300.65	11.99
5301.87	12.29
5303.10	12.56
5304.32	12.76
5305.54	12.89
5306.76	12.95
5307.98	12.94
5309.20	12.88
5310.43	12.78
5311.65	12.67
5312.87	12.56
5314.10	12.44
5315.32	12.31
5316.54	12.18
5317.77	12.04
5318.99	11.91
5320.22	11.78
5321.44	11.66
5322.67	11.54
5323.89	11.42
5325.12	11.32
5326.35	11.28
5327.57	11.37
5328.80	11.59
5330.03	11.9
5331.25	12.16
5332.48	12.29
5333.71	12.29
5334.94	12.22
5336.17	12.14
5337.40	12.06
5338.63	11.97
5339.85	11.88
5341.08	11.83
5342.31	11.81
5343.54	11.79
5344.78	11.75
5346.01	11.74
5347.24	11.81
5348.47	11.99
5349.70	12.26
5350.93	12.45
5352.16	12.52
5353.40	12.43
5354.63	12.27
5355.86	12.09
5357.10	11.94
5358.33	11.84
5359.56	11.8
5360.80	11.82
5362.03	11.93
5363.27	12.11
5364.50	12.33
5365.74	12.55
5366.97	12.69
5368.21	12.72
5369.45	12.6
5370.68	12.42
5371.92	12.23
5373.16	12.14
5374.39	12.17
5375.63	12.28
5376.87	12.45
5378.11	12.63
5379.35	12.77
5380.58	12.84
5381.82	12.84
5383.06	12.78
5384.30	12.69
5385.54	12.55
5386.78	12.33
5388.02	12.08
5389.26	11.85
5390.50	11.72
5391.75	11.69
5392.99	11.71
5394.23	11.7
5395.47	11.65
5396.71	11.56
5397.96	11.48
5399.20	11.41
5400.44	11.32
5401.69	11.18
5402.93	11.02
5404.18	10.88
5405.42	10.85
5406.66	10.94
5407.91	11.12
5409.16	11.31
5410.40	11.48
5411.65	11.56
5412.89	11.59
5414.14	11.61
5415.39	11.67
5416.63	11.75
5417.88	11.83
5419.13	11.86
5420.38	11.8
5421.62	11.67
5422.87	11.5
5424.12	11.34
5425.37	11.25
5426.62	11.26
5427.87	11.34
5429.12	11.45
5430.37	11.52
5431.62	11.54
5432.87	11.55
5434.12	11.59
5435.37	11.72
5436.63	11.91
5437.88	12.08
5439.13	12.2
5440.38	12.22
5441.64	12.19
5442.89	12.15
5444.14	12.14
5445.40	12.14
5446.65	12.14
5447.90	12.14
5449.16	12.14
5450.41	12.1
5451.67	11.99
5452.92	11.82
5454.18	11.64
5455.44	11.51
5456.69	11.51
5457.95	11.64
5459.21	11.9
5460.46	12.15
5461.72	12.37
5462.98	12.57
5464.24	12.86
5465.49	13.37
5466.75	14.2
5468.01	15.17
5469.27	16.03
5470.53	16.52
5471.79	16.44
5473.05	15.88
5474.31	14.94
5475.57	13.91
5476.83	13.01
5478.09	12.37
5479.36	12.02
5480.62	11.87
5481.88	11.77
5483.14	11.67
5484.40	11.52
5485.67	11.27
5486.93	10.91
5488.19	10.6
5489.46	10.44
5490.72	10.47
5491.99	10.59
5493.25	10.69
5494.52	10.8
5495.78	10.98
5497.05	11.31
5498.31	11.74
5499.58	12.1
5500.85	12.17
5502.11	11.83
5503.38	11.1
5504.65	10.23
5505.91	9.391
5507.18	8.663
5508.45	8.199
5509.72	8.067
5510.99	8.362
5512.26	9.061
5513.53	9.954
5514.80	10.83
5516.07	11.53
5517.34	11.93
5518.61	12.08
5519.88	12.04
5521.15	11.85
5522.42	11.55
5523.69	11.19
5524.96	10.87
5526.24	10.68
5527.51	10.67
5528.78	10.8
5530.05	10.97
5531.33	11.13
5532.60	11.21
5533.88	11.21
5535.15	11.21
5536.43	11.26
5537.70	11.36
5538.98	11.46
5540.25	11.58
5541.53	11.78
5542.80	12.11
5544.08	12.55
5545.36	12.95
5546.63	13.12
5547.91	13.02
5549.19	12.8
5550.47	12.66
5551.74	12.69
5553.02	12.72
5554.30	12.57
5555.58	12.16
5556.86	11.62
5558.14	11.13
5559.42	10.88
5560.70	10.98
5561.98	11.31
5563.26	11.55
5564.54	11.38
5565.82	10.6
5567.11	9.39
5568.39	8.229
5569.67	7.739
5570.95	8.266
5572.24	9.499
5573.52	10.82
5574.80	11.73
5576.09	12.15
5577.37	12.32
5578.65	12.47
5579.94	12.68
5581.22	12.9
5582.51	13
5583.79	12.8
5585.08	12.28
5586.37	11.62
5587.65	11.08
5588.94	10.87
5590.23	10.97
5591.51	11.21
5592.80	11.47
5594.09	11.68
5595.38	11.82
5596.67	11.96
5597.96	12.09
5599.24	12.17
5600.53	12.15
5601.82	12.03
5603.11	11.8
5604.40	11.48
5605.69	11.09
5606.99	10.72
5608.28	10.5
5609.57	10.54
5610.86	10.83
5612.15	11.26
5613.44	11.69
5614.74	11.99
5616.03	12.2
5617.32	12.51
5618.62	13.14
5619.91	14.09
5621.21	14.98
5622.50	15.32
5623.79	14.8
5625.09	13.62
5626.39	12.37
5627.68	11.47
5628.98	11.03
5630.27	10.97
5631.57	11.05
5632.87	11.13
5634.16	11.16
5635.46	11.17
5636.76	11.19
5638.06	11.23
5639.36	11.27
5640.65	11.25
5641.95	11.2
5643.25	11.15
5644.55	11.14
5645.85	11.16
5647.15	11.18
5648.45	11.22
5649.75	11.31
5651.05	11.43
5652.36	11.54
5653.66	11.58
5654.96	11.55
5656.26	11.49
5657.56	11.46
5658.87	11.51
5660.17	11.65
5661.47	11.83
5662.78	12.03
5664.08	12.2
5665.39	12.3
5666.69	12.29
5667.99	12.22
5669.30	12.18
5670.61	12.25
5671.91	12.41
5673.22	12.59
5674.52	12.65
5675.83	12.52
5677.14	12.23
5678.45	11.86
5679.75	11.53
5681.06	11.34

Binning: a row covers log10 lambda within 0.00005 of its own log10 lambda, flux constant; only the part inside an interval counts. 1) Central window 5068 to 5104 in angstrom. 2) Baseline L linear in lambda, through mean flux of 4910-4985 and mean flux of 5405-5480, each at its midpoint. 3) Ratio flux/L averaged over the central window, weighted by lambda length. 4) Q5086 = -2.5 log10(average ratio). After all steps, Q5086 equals 0.05 mag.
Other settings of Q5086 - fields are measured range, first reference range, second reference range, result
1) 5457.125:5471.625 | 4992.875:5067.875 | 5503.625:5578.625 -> -0.22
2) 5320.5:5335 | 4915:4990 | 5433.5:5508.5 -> 0.03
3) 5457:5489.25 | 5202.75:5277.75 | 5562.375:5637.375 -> -0.13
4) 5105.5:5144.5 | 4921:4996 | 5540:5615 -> 0.08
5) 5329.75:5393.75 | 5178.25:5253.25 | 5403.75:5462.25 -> -0.06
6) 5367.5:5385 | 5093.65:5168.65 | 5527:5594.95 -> -0.12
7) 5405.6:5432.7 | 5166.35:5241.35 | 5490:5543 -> -0.06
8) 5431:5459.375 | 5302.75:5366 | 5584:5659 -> 0.00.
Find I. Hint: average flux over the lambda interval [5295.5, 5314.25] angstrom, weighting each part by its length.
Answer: 12.4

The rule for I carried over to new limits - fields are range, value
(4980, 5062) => 11.2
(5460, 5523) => 11.8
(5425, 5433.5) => 11.4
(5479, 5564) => 11.3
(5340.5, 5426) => 11.9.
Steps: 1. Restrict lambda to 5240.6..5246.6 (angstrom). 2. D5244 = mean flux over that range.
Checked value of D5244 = 12.5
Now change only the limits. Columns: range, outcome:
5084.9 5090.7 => 12.1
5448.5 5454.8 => 11.9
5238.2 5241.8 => 12.5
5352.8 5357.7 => 12.2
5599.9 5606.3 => 11.7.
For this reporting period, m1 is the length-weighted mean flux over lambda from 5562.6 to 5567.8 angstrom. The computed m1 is 10.7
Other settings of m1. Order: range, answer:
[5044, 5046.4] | 11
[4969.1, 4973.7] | 11.5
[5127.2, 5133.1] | 10.9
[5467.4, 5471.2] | 15.9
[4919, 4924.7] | 11.2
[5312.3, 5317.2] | 12.4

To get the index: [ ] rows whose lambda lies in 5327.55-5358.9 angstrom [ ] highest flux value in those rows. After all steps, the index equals 12.52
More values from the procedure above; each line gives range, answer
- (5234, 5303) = 13.62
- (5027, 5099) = 12.36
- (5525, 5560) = 13.12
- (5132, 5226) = 11.99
